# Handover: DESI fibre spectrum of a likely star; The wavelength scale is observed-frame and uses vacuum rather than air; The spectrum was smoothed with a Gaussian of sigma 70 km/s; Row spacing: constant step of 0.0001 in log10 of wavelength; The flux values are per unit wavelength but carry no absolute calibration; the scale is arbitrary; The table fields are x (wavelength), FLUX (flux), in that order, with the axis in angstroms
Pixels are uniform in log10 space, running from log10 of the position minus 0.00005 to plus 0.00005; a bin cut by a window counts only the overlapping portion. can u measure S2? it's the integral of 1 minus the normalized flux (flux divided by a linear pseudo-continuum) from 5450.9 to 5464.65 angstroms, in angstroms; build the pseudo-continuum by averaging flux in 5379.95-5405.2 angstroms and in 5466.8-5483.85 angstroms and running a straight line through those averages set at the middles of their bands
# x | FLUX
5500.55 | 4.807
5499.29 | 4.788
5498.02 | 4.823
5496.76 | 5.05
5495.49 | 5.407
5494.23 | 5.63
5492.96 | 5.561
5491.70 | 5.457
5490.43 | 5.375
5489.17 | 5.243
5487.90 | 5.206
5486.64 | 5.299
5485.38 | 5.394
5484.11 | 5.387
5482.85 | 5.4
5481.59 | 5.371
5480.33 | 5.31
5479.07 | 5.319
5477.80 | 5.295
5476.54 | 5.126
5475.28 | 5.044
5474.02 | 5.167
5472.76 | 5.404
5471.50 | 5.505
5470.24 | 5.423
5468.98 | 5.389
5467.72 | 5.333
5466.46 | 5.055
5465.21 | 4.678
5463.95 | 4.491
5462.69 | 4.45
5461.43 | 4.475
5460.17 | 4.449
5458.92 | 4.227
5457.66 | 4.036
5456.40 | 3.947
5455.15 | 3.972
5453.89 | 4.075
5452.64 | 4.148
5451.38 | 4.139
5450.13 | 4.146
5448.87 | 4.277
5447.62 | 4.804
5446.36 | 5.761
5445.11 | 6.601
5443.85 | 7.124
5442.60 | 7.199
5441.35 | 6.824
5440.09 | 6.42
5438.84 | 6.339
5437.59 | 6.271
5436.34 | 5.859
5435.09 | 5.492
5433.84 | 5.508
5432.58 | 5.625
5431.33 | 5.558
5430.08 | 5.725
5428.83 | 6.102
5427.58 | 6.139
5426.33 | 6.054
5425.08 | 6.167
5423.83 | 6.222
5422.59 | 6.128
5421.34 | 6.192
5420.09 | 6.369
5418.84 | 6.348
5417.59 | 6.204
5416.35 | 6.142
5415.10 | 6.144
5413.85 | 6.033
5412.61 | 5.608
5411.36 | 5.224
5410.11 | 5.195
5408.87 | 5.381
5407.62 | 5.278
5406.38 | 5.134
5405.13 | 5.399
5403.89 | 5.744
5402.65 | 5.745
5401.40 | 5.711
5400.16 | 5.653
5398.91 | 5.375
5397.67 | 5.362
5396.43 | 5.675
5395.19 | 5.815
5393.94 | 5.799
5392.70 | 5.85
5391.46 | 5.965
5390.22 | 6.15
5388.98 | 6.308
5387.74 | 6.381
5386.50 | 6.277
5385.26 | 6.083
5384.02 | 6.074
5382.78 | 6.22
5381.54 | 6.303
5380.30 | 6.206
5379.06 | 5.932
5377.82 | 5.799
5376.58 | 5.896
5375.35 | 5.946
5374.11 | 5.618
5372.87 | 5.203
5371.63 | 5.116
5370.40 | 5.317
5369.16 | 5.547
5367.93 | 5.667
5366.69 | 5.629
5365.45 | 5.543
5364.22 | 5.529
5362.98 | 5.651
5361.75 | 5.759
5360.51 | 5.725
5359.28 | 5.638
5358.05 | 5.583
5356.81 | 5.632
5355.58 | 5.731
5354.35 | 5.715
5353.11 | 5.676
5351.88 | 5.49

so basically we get 3.1 angstroms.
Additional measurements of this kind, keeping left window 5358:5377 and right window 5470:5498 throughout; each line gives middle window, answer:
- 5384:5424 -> -2.5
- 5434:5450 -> -1.7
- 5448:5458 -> 2.4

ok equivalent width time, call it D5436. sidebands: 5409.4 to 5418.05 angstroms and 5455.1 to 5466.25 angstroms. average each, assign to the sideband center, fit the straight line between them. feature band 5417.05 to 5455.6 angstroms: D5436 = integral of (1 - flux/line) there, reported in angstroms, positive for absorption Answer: -4.8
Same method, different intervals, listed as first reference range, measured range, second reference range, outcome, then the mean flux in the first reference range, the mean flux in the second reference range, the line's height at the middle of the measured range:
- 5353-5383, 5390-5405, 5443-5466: -1.02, 5.7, 4.68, 5.35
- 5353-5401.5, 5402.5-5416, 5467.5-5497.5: 0.25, 5.78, 5.34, 5.64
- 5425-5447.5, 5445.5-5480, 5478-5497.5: 5.73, 6.12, 5.36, 5.73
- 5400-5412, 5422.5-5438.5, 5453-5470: -2.79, 5.44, 4.52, 5.03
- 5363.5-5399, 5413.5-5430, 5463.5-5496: -1.65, 5.82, 5.28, 5.6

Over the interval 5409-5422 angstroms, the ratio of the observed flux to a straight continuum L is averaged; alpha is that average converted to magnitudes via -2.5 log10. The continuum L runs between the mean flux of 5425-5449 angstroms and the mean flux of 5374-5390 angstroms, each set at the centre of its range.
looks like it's 0.02 mag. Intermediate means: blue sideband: 6.1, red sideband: 6.02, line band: 5.92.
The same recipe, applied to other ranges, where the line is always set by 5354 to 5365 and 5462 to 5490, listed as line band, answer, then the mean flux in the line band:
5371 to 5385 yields -0.05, 5.85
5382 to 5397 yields -0.10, 6.05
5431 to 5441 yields -0.11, 5.92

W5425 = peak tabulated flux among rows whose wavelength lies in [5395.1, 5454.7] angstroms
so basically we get 7.199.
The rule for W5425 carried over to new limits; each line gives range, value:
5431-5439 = 6.339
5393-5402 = 5.815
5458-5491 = 5.505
